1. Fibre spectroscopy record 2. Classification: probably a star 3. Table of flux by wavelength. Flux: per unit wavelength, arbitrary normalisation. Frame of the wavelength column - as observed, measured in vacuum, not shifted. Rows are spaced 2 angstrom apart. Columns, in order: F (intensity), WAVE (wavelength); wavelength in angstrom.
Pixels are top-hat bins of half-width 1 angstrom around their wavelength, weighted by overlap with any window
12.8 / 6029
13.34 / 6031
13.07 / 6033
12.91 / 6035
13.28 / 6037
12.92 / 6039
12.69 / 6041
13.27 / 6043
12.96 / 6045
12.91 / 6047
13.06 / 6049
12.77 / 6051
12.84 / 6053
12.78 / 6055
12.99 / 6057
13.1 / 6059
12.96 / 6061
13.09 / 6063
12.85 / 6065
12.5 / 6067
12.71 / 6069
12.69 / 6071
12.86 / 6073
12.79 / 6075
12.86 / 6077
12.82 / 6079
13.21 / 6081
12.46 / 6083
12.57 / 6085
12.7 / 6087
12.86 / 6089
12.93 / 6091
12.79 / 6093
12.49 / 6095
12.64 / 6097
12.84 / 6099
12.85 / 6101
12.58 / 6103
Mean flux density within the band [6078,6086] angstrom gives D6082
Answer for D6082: 12.8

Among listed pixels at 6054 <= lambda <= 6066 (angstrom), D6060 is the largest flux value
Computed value 13.1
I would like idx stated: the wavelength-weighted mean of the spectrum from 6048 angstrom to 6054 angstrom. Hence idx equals 12.9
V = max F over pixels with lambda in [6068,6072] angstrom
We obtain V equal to 12.71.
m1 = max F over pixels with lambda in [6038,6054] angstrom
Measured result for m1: 13.27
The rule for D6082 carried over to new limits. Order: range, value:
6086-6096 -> 12.8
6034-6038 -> 13.1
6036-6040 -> 13.1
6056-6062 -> 13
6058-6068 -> 12.9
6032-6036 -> 13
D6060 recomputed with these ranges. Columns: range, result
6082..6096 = 12.93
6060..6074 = 13.09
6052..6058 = 12.99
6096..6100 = 12.84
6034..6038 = 13.28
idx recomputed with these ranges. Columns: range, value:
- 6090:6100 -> 12.7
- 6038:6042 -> 12.8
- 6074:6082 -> 12.9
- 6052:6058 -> 12.9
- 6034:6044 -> 13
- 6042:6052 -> 13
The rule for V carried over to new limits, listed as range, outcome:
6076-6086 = 13.21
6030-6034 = 13.34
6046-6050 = 13.06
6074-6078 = 12.86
